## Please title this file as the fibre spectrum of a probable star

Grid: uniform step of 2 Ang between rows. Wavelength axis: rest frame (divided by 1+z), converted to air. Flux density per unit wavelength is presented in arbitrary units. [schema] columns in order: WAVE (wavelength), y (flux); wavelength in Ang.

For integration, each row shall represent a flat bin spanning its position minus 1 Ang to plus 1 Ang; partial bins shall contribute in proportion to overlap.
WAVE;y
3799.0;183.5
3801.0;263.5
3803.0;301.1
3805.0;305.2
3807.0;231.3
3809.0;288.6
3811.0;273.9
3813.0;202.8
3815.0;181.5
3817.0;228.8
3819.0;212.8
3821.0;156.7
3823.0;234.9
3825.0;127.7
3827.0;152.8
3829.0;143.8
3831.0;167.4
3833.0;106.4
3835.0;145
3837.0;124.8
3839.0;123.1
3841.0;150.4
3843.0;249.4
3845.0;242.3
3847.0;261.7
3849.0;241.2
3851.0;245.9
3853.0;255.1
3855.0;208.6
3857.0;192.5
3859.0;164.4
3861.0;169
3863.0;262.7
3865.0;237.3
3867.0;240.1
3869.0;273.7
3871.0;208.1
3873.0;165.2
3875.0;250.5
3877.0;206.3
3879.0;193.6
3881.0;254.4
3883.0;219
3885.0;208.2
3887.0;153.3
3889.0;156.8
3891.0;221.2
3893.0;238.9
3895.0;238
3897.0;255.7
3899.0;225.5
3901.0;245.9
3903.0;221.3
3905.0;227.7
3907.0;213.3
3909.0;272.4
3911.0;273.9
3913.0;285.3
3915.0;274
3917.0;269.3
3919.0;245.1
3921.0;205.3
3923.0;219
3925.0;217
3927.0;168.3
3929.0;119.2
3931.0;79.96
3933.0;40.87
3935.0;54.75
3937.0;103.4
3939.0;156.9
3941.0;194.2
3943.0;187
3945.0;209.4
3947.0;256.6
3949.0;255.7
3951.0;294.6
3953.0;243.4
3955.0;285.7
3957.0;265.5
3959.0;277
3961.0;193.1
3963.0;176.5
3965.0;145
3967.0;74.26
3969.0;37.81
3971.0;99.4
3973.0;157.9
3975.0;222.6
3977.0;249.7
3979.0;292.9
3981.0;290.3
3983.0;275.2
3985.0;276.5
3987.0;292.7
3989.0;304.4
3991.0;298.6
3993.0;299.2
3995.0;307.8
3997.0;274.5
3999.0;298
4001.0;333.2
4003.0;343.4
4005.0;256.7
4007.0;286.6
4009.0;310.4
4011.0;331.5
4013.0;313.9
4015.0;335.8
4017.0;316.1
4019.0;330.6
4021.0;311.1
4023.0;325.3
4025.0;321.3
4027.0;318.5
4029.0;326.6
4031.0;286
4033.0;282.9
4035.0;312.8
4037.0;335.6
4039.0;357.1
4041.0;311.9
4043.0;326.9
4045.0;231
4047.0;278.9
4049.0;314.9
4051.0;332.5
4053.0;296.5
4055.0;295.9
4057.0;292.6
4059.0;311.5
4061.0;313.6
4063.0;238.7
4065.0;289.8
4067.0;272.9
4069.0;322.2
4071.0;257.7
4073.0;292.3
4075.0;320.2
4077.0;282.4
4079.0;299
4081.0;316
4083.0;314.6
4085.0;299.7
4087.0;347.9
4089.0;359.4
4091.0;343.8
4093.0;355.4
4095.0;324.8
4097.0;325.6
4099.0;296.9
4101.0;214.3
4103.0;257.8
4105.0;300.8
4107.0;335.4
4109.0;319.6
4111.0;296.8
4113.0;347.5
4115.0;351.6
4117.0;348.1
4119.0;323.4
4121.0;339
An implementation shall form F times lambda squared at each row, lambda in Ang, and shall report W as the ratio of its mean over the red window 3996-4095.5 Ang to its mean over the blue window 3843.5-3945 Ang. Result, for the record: 1.6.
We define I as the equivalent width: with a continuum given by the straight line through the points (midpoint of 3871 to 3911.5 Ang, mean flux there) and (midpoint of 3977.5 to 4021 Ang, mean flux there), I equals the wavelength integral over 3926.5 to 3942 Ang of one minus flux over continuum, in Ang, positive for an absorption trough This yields 8.6 Ang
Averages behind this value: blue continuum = 221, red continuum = 303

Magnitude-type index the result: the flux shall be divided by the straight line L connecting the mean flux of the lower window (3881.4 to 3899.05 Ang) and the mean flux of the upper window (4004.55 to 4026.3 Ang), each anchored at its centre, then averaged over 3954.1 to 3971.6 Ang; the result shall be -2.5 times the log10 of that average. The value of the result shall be 0.479 mag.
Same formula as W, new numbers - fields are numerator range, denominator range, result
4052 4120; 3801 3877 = 1.67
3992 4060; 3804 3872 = 1.65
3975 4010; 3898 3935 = 1.47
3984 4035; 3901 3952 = 1.58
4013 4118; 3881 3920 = 1.43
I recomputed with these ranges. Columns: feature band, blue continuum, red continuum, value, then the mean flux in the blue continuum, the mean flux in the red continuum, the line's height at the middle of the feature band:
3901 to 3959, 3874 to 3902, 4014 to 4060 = 8.1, 219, 311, 245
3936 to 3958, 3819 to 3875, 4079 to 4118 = 2.0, 196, 318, 244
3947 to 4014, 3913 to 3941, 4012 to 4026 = 1.4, 171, 322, 259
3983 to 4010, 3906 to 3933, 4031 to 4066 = -3.3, 212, 301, 265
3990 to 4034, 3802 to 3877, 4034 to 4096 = -3.8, 209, 308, 285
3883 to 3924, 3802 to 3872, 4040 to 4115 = 0.6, 209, 304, 235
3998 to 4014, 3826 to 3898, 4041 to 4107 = -2.3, 204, 302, 270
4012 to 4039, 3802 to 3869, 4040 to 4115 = -3.3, 208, 304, 284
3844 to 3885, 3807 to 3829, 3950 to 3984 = -3.6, 204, 211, 206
